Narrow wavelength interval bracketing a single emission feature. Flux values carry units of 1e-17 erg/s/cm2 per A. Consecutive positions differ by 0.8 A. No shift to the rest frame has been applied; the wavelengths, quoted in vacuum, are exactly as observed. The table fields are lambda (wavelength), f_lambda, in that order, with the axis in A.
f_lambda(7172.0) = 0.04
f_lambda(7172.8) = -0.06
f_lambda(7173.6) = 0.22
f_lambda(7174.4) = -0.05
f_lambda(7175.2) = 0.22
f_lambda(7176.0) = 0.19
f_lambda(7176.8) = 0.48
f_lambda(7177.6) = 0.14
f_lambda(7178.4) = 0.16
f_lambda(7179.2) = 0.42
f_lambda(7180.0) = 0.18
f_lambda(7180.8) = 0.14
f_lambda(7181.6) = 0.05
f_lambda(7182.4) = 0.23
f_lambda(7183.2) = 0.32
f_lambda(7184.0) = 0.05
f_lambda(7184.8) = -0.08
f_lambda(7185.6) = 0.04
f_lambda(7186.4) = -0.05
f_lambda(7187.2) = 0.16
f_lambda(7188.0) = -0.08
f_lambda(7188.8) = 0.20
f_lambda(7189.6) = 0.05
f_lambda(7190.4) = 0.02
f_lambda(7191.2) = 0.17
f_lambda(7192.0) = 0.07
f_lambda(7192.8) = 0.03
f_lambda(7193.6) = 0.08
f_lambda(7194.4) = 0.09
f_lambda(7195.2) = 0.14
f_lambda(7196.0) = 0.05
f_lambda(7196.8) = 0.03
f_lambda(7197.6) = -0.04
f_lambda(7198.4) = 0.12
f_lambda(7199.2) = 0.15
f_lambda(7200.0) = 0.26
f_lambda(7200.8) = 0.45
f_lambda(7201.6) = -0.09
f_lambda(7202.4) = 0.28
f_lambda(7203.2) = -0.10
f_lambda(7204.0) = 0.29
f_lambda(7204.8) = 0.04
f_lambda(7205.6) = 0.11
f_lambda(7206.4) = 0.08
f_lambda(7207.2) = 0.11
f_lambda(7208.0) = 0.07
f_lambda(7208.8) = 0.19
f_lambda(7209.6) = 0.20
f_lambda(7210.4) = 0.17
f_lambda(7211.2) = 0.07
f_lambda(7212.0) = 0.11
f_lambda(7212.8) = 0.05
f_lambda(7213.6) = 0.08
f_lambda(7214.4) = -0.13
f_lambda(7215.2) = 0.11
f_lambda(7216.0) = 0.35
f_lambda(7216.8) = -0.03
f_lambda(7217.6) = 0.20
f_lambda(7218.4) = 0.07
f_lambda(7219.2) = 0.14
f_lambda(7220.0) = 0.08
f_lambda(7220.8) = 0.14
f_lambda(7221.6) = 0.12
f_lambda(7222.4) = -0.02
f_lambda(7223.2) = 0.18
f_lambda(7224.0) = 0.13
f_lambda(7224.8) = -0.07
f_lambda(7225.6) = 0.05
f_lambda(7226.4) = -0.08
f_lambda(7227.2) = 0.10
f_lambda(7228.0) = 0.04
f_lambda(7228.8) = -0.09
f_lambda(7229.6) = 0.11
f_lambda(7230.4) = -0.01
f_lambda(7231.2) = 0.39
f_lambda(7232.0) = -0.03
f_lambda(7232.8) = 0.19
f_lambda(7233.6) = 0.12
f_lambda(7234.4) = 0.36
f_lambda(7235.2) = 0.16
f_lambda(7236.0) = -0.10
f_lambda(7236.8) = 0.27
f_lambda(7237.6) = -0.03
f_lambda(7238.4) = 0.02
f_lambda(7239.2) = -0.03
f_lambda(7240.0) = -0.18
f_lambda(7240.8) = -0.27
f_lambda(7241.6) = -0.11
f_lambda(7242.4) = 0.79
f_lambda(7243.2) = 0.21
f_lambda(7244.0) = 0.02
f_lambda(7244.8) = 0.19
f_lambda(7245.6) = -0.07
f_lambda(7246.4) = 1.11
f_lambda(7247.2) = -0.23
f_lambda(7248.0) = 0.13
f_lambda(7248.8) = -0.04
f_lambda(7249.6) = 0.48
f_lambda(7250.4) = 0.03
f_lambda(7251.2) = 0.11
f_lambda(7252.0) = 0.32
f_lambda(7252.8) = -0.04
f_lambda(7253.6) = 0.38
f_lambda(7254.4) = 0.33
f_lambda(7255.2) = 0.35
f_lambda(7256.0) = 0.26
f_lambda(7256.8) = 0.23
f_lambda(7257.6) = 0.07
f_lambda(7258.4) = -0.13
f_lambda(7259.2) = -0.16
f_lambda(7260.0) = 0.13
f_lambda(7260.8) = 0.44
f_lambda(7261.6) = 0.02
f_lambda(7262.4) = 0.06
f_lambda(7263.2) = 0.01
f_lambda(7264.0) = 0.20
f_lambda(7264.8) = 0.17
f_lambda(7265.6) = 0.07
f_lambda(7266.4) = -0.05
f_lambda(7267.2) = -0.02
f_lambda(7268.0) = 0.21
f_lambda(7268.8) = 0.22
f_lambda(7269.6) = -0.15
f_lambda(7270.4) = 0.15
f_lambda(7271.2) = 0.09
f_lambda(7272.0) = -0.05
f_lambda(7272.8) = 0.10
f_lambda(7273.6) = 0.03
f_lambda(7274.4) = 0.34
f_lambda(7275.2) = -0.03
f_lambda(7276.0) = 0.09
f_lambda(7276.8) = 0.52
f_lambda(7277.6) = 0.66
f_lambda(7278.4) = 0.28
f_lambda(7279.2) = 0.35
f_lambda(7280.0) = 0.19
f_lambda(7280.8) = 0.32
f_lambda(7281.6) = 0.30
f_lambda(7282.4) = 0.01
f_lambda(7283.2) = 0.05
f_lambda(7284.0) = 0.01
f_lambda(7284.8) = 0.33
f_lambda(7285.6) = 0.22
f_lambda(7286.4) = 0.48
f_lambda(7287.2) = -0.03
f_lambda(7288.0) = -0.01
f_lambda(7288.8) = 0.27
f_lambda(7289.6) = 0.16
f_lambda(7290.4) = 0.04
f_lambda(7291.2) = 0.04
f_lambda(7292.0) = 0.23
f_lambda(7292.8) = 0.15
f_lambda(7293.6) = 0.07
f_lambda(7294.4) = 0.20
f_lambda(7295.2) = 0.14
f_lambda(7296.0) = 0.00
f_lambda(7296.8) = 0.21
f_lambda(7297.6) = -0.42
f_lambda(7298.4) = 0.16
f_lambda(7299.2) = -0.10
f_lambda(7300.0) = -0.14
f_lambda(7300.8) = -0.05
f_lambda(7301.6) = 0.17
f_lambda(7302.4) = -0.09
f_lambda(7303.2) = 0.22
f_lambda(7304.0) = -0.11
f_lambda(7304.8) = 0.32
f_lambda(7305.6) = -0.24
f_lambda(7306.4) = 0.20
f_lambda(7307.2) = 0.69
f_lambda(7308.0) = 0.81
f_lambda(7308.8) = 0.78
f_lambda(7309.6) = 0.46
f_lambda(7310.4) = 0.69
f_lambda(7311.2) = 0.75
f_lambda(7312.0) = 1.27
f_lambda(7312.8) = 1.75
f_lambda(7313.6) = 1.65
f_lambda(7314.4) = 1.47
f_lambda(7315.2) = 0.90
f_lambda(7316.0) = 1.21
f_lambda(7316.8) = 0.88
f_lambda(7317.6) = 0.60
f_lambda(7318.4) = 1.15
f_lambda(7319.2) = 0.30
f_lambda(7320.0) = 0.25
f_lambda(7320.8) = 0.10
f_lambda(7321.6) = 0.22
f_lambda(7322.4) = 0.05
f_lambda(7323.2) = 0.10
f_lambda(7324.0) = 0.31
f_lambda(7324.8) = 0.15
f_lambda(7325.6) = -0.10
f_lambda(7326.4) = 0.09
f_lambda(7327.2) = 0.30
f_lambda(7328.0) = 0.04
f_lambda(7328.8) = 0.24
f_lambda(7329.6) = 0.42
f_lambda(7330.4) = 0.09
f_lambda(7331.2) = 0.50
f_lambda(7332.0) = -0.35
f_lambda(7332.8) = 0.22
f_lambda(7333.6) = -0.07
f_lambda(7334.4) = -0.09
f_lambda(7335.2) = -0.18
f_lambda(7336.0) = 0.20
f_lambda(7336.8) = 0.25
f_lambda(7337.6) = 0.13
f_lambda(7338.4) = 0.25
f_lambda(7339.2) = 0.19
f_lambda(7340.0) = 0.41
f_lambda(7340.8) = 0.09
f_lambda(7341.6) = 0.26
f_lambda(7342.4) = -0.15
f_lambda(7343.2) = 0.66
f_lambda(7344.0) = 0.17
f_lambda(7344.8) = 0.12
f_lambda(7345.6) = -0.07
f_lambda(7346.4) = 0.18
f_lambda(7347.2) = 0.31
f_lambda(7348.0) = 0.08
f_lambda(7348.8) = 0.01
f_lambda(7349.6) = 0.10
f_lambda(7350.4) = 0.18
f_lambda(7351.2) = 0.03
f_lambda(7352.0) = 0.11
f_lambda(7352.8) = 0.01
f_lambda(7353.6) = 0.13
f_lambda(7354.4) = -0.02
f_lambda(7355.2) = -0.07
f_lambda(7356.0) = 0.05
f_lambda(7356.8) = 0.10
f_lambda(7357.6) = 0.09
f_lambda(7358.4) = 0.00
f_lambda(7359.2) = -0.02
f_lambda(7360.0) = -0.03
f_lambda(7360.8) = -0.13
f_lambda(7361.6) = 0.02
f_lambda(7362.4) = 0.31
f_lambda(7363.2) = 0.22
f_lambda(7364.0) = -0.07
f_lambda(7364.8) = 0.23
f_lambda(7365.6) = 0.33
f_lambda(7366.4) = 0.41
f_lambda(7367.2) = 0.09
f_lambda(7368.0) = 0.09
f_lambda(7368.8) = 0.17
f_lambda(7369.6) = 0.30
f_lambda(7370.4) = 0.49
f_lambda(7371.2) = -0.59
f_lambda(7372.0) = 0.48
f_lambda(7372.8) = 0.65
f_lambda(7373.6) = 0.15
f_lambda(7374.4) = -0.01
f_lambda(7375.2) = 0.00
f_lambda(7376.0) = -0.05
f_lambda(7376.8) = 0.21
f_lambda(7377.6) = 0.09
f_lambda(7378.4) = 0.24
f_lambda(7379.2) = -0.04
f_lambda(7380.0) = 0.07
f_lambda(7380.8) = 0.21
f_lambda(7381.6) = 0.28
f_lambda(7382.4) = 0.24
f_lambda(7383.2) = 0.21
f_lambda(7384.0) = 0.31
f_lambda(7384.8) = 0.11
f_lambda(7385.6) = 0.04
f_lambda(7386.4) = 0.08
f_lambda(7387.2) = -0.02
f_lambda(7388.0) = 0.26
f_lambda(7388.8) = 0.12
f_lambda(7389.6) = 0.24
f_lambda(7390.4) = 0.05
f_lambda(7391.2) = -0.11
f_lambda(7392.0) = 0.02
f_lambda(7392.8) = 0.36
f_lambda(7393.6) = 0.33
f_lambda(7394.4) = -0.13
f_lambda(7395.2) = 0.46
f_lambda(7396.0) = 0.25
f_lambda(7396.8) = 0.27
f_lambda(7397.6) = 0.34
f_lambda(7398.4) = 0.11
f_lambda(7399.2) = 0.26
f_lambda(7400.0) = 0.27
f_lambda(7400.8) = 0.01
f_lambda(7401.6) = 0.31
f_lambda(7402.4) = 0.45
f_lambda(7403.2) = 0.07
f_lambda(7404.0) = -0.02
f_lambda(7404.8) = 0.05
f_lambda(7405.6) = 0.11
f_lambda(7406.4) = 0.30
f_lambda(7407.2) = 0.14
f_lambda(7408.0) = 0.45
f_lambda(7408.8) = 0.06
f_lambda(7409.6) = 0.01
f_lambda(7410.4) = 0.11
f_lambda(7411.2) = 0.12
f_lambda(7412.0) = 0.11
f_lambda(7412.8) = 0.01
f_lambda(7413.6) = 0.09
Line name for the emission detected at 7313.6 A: [O II]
